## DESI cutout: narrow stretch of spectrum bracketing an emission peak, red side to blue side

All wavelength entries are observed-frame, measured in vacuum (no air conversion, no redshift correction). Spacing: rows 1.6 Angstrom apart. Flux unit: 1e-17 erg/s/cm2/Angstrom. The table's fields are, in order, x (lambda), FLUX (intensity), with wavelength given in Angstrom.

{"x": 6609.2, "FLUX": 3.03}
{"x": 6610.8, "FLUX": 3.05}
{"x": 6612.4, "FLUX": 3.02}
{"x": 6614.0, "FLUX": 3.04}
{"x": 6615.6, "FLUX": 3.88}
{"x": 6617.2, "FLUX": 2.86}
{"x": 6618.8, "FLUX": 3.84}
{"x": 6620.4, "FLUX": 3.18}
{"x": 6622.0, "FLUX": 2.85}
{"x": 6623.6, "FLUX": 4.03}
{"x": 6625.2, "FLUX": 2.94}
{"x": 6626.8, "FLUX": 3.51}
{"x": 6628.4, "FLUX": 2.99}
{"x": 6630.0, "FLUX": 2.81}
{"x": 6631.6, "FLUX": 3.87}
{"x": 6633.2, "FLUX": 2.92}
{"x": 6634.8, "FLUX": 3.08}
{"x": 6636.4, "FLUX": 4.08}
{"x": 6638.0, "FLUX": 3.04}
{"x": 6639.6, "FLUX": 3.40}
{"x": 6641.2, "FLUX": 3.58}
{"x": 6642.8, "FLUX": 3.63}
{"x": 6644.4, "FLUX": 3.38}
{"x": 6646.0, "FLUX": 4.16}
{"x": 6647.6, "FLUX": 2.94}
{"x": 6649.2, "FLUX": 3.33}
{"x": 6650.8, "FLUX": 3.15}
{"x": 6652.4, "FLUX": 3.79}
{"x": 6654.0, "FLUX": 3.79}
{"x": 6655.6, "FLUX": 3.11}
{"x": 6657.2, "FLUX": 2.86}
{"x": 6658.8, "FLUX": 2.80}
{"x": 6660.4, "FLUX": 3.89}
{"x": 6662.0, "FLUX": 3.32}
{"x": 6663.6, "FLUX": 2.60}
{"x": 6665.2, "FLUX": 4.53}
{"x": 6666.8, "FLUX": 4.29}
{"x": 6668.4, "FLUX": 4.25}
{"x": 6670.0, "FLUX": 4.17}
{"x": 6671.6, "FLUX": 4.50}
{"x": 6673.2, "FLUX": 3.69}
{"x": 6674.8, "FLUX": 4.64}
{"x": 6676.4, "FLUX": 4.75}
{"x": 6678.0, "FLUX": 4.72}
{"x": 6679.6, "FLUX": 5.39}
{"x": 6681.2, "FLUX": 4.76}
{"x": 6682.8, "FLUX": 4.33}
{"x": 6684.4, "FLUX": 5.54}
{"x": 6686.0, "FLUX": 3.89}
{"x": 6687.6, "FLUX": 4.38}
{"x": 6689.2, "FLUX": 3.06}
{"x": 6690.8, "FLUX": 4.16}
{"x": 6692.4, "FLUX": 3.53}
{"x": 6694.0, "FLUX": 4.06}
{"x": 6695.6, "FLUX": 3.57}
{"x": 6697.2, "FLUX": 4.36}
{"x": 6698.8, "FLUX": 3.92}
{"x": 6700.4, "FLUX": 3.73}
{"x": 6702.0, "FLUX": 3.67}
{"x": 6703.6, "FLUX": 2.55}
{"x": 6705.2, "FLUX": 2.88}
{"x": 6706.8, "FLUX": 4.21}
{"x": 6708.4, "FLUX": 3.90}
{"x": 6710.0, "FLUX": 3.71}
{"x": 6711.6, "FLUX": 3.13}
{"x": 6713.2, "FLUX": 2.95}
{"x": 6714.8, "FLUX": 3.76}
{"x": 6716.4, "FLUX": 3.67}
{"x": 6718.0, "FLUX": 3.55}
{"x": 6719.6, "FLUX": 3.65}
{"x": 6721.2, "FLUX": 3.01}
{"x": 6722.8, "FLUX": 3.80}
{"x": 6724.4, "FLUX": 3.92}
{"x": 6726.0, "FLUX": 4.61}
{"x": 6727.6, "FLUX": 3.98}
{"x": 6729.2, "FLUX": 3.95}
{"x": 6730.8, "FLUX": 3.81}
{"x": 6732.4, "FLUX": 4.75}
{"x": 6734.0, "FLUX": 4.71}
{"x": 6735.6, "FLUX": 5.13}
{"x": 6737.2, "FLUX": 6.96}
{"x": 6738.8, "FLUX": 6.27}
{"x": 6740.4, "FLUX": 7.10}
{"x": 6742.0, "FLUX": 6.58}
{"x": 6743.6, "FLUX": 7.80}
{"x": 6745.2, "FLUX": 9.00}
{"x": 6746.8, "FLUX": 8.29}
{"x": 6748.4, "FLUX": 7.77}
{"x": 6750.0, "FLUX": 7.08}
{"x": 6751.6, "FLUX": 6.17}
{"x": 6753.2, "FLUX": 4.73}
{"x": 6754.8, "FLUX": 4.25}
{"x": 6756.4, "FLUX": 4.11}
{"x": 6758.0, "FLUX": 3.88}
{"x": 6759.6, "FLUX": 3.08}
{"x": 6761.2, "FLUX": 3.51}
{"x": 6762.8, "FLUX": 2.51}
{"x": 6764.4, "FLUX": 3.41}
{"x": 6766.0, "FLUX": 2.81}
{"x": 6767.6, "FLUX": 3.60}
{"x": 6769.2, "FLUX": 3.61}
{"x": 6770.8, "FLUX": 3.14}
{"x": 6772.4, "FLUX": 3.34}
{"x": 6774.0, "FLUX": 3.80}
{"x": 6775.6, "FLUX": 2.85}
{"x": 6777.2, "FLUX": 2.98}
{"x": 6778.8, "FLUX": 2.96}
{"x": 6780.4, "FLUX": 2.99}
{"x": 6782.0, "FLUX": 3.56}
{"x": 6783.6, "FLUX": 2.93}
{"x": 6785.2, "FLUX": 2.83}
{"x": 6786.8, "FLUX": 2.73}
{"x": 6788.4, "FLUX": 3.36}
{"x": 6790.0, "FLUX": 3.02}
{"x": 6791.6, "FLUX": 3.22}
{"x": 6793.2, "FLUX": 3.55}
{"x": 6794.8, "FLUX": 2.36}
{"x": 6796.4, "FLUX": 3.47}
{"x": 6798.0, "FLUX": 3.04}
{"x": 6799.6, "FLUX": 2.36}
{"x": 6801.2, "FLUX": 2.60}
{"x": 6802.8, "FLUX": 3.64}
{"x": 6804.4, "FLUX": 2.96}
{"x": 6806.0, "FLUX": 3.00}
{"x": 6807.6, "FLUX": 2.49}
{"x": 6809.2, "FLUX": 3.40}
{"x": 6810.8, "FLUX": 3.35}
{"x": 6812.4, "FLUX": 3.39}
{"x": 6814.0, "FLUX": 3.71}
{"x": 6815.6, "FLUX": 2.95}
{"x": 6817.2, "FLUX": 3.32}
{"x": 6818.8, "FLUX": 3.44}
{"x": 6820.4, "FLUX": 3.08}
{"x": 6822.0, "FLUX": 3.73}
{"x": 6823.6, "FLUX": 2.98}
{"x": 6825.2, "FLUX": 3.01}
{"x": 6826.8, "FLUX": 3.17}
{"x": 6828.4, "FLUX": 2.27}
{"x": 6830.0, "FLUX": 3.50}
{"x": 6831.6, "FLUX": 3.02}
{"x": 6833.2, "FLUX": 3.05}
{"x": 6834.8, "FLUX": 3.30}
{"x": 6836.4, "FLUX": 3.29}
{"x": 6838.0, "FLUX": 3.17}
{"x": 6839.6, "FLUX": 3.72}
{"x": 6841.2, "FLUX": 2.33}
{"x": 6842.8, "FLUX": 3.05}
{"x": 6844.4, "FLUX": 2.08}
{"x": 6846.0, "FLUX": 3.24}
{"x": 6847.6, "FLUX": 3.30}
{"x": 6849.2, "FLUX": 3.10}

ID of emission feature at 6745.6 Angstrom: [O III] 5007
